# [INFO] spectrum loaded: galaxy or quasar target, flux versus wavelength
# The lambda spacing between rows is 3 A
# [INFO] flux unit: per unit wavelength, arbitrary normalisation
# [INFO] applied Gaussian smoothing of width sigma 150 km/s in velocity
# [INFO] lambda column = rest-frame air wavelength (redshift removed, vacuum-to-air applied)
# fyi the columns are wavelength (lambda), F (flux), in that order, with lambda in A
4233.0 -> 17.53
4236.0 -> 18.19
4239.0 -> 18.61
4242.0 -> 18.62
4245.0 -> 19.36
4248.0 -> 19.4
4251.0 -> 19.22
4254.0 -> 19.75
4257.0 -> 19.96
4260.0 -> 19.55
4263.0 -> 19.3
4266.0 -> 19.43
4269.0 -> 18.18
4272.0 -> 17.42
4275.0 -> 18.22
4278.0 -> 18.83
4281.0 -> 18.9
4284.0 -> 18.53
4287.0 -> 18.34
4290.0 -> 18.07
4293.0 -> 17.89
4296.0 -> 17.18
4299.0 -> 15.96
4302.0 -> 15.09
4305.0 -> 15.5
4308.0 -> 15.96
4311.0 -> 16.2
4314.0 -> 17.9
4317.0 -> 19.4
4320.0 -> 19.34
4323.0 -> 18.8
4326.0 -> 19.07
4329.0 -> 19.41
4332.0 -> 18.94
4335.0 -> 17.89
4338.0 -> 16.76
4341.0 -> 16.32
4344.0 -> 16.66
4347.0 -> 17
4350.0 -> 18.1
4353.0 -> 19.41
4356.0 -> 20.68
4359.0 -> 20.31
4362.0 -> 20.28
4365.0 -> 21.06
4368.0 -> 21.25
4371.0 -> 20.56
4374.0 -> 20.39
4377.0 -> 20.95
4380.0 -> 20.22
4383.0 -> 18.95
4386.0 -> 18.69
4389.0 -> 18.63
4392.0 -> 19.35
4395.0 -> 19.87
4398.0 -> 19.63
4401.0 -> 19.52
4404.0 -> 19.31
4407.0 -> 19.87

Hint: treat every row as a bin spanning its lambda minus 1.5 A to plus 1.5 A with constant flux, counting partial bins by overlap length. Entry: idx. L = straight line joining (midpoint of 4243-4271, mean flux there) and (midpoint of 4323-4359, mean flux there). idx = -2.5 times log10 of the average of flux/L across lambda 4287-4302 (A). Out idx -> 0.10 mag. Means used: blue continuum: 19.3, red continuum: 18.3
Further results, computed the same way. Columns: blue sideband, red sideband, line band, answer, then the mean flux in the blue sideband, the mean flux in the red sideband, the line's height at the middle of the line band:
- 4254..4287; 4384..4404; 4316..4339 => 0.02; 18.9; 19.3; 19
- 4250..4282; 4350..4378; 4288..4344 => 0.13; 19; 20.4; 19.7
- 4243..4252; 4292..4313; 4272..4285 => -0.05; 19.3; 16.3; 17.6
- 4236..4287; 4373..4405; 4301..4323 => 0.12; 18.9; 19.6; 19.2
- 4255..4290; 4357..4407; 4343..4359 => 0.06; 18.8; 19.9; 19.6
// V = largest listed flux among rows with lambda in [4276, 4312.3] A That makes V 18.9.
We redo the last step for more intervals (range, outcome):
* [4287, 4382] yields 21.25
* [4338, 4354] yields 19.41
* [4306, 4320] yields 19.4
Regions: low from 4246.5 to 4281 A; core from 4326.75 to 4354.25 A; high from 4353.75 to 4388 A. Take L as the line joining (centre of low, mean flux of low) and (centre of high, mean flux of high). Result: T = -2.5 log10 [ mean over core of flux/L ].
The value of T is 0.12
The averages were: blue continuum 19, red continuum 20.3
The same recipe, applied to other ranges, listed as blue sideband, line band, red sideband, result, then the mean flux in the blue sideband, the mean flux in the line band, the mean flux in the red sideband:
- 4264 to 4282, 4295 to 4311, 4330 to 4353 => 0.14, 18.5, 15.9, 17.6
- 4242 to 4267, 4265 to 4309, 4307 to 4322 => 0.06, 19.4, 17.6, 17.9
